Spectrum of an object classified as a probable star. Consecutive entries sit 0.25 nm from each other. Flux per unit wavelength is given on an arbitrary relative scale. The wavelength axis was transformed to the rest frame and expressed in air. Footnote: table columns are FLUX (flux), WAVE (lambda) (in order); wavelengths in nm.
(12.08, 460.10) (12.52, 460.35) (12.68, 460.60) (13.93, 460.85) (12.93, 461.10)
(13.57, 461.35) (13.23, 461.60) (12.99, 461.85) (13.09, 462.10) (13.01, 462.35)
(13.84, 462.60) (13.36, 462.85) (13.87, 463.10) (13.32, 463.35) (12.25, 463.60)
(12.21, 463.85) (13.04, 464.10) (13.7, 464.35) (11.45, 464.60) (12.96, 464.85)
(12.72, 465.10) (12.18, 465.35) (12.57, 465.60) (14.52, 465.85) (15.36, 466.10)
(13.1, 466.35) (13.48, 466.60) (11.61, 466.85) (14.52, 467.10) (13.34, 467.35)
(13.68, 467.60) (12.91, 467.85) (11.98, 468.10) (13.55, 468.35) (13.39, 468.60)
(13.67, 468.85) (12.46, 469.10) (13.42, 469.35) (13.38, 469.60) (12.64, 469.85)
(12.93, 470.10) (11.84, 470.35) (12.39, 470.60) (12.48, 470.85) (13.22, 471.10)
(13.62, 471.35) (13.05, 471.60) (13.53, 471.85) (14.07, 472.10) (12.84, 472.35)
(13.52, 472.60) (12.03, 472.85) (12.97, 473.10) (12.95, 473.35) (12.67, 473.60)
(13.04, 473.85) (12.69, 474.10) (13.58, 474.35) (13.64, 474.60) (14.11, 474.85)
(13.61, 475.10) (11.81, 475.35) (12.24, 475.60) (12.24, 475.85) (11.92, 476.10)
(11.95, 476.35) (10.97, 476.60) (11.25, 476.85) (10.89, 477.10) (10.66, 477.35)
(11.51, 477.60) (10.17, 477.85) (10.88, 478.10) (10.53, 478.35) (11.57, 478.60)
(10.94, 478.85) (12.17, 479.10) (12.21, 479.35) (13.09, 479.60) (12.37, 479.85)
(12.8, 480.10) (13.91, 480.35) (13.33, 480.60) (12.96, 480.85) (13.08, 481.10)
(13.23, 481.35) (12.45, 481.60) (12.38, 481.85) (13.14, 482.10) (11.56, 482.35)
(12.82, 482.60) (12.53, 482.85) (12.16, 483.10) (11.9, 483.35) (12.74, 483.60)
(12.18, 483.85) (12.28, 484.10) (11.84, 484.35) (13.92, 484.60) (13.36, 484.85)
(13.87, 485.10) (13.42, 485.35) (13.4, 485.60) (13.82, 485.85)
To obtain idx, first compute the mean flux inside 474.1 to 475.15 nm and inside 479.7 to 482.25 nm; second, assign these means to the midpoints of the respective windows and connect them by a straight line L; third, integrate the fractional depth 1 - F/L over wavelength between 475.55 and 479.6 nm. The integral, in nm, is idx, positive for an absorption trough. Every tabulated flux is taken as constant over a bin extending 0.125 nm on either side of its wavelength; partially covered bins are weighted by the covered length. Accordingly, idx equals 0.58 nm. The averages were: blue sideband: 13.6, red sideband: 13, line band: 11.4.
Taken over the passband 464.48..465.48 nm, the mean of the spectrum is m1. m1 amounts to 12.3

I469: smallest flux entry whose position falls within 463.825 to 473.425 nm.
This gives 11.45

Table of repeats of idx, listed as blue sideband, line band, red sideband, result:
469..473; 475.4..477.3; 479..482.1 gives 0.19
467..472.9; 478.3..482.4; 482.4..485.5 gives 0.10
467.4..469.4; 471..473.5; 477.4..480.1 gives -0.12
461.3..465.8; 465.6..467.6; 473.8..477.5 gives -0.13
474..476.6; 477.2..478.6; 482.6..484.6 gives 0.20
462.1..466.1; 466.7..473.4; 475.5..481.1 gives -0.25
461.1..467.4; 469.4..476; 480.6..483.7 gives -0.03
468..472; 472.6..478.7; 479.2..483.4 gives 0.35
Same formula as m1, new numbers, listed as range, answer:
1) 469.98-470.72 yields 12.4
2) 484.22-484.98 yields 13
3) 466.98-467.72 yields 13.8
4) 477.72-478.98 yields 10.8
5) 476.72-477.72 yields 11.1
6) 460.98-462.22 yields 13.2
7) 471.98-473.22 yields 13.1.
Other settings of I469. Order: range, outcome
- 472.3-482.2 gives 10.17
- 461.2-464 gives 12.21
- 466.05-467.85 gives 11.61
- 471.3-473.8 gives 12.03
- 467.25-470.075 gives 11.98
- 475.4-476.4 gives 11.92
